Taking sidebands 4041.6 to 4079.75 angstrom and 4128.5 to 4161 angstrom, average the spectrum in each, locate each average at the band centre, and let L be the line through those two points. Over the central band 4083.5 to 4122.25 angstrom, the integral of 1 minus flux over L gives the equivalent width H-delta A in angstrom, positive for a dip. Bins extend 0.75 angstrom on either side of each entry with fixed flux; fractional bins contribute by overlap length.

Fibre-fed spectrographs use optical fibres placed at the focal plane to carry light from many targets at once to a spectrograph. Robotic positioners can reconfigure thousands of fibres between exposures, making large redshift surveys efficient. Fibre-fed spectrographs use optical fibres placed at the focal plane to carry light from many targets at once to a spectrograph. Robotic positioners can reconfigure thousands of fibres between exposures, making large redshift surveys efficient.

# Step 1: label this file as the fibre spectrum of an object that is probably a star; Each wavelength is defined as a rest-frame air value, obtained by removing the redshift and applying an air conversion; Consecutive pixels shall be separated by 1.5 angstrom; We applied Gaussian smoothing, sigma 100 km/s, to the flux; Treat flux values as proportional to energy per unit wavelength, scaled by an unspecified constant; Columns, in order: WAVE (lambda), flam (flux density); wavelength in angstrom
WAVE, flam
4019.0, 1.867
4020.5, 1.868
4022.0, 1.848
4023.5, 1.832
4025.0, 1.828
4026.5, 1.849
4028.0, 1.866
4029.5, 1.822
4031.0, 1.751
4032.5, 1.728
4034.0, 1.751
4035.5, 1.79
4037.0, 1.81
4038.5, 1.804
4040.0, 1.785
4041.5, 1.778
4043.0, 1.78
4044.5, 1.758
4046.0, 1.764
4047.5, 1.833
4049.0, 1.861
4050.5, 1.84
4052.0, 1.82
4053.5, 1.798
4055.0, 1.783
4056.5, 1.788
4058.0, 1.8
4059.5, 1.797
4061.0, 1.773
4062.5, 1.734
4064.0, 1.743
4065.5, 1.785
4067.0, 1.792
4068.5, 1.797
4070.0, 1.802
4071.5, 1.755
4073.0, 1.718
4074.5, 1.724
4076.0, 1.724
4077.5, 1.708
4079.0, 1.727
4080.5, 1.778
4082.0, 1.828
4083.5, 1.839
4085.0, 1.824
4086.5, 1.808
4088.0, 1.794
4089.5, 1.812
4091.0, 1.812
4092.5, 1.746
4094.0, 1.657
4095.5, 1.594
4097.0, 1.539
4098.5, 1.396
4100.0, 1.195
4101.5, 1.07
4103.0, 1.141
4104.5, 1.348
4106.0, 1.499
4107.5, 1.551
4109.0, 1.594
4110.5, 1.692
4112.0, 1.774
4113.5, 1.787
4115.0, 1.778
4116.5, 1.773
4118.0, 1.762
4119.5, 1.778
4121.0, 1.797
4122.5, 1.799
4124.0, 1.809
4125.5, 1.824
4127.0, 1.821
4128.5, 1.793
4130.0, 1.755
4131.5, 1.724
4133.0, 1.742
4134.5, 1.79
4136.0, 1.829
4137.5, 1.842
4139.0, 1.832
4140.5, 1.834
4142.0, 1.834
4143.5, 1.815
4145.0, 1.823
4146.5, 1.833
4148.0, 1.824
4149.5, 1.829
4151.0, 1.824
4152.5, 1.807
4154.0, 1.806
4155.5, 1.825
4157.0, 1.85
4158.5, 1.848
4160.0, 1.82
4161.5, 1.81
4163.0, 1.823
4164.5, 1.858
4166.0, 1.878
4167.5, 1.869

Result 3.6 angstrom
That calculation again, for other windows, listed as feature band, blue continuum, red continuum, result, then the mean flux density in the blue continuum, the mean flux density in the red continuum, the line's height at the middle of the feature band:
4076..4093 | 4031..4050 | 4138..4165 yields 0.2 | 1.79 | 1.83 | 1.8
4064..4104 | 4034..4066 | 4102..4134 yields 1.7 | 1.79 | 1.69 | 1.74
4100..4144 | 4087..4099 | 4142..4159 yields 1.5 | 1.68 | 1.83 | 1.75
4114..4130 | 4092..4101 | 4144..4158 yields -1.3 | 1.5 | 1.82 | 1.65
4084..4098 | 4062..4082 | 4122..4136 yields 0.3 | 1.76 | 1.79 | 1.77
